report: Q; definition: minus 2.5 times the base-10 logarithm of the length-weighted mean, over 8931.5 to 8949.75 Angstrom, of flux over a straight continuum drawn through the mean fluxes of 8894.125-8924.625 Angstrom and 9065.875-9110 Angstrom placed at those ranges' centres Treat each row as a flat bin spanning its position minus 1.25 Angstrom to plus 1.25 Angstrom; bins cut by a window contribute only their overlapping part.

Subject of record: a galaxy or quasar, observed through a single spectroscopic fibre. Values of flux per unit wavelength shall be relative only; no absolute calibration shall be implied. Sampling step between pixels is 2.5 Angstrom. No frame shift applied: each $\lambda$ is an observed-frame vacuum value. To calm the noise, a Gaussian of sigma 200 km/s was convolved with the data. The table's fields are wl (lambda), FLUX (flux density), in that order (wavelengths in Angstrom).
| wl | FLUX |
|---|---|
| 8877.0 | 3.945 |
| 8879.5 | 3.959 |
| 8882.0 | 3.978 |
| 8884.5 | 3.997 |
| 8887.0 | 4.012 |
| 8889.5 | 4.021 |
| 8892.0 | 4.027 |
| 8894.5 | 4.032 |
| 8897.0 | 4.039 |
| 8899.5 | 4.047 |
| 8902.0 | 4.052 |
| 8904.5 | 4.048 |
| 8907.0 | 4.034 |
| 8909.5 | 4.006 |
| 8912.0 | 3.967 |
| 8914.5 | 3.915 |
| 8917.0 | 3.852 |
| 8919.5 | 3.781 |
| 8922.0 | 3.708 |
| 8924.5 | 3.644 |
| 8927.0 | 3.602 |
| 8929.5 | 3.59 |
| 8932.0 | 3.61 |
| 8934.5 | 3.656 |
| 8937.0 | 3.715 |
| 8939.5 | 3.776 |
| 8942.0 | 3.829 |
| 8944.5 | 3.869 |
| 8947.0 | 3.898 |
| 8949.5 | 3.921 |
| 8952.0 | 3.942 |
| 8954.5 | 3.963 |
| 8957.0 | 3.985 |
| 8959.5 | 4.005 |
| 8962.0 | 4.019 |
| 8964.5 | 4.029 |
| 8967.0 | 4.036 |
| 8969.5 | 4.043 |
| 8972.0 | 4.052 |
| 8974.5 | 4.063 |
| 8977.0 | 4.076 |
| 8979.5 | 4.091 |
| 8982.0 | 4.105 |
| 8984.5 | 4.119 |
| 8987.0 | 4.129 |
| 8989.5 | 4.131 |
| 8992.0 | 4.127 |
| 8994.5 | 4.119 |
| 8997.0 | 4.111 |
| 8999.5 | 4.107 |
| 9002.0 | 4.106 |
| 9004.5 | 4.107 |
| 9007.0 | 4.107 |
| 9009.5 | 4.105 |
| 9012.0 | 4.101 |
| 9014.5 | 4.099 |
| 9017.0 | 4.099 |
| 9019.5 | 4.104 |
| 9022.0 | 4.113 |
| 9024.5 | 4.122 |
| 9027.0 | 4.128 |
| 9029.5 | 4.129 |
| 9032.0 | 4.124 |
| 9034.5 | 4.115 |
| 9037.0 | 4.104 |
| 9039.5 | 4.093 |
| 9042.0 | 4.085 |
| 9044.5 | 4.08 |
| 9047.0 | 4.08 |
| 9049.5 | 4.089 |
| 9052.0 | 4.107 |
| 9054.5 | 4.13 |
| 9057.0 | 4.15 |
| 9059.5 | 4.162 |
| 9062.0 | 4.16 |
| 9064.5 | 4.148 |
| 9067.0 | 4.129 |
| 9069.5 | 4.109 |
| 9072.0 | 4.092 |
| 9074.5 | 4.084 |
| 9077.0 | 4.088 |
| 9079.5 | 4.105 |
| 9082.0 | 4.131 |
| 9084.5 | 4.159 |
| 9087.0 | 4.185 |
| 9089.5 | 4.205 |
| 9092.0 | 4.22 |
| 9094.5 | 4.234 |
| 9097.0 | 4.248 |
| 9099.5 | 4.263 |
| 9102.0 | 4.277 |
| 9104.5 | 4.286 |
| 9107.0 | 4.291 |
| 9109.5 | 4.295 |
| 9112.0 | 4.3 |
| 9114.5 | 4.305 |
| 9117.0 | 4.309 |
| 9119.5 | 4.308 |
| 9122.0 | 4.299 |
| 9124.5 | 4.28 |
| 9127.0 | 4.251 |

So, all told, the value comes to 0.056 mag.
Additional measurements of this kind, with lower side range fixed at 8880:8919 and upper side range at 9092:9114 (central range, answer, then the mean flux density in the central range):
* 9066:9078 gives 0.034 mag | 4.1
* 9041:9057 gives 0.026 mag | 4.1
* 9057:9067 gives 0.017 mag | 4.15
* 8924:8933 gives 0.121 mag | 3.61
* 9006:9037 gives 0.013 mag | 4.11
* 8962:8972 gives 0.014 mag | 4.04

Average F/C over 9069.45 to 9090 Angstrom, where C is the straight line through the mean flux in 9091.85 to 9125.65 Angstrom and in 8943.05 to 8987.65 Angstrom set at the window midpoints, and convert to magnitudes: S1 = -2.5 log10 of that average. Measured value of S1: 0.03 mag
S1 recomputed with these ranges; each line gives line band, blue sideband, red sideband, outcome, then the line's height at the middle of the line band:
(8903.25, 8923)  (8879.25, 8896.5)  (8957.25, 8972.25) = 0.027 mag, 4.01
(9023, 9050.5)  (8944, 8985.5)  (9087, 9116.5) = 0.011 mag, 4.15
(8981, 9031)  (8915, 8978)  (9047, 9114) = -0.029 mag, 4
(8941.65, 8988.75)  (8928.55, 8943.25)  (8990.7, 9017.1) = -0.038 mag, 3.87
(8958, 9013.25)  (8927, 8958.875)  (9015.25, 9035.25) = -0.032 mag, 3.97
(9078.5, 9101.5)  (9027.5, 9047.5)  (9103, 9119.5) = 0.011 mag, 4.24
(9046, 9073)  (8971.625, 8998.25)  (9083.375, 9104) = 0.017 mag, 4.19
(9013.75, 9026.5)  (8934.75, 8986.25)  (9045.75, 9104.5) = -0.011 mag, 4.07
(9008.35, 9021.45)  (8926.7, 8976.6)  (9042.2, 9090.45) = -0.022 mag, 4.02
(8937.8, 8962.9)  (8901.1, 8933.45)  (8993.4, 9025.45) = 0.004 mag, 3.93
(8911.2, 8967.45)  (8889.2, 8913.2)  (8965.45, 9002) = 0.061 mag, 4.06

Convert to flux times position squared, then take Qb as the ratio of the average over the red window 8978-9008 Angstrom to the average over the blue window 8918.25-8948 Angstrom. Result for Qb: 1.12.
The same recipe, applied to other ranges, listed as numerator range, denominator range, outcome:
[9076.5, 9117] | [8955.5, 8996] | 1.07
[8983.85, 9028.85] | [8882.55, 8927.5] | 1.07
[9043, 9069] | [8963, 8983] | 1.03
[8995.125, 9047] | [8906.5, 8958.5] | 1.10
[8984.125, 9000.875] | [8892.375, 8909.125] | 1.04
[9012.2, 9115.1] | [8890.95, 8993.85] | 1.08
